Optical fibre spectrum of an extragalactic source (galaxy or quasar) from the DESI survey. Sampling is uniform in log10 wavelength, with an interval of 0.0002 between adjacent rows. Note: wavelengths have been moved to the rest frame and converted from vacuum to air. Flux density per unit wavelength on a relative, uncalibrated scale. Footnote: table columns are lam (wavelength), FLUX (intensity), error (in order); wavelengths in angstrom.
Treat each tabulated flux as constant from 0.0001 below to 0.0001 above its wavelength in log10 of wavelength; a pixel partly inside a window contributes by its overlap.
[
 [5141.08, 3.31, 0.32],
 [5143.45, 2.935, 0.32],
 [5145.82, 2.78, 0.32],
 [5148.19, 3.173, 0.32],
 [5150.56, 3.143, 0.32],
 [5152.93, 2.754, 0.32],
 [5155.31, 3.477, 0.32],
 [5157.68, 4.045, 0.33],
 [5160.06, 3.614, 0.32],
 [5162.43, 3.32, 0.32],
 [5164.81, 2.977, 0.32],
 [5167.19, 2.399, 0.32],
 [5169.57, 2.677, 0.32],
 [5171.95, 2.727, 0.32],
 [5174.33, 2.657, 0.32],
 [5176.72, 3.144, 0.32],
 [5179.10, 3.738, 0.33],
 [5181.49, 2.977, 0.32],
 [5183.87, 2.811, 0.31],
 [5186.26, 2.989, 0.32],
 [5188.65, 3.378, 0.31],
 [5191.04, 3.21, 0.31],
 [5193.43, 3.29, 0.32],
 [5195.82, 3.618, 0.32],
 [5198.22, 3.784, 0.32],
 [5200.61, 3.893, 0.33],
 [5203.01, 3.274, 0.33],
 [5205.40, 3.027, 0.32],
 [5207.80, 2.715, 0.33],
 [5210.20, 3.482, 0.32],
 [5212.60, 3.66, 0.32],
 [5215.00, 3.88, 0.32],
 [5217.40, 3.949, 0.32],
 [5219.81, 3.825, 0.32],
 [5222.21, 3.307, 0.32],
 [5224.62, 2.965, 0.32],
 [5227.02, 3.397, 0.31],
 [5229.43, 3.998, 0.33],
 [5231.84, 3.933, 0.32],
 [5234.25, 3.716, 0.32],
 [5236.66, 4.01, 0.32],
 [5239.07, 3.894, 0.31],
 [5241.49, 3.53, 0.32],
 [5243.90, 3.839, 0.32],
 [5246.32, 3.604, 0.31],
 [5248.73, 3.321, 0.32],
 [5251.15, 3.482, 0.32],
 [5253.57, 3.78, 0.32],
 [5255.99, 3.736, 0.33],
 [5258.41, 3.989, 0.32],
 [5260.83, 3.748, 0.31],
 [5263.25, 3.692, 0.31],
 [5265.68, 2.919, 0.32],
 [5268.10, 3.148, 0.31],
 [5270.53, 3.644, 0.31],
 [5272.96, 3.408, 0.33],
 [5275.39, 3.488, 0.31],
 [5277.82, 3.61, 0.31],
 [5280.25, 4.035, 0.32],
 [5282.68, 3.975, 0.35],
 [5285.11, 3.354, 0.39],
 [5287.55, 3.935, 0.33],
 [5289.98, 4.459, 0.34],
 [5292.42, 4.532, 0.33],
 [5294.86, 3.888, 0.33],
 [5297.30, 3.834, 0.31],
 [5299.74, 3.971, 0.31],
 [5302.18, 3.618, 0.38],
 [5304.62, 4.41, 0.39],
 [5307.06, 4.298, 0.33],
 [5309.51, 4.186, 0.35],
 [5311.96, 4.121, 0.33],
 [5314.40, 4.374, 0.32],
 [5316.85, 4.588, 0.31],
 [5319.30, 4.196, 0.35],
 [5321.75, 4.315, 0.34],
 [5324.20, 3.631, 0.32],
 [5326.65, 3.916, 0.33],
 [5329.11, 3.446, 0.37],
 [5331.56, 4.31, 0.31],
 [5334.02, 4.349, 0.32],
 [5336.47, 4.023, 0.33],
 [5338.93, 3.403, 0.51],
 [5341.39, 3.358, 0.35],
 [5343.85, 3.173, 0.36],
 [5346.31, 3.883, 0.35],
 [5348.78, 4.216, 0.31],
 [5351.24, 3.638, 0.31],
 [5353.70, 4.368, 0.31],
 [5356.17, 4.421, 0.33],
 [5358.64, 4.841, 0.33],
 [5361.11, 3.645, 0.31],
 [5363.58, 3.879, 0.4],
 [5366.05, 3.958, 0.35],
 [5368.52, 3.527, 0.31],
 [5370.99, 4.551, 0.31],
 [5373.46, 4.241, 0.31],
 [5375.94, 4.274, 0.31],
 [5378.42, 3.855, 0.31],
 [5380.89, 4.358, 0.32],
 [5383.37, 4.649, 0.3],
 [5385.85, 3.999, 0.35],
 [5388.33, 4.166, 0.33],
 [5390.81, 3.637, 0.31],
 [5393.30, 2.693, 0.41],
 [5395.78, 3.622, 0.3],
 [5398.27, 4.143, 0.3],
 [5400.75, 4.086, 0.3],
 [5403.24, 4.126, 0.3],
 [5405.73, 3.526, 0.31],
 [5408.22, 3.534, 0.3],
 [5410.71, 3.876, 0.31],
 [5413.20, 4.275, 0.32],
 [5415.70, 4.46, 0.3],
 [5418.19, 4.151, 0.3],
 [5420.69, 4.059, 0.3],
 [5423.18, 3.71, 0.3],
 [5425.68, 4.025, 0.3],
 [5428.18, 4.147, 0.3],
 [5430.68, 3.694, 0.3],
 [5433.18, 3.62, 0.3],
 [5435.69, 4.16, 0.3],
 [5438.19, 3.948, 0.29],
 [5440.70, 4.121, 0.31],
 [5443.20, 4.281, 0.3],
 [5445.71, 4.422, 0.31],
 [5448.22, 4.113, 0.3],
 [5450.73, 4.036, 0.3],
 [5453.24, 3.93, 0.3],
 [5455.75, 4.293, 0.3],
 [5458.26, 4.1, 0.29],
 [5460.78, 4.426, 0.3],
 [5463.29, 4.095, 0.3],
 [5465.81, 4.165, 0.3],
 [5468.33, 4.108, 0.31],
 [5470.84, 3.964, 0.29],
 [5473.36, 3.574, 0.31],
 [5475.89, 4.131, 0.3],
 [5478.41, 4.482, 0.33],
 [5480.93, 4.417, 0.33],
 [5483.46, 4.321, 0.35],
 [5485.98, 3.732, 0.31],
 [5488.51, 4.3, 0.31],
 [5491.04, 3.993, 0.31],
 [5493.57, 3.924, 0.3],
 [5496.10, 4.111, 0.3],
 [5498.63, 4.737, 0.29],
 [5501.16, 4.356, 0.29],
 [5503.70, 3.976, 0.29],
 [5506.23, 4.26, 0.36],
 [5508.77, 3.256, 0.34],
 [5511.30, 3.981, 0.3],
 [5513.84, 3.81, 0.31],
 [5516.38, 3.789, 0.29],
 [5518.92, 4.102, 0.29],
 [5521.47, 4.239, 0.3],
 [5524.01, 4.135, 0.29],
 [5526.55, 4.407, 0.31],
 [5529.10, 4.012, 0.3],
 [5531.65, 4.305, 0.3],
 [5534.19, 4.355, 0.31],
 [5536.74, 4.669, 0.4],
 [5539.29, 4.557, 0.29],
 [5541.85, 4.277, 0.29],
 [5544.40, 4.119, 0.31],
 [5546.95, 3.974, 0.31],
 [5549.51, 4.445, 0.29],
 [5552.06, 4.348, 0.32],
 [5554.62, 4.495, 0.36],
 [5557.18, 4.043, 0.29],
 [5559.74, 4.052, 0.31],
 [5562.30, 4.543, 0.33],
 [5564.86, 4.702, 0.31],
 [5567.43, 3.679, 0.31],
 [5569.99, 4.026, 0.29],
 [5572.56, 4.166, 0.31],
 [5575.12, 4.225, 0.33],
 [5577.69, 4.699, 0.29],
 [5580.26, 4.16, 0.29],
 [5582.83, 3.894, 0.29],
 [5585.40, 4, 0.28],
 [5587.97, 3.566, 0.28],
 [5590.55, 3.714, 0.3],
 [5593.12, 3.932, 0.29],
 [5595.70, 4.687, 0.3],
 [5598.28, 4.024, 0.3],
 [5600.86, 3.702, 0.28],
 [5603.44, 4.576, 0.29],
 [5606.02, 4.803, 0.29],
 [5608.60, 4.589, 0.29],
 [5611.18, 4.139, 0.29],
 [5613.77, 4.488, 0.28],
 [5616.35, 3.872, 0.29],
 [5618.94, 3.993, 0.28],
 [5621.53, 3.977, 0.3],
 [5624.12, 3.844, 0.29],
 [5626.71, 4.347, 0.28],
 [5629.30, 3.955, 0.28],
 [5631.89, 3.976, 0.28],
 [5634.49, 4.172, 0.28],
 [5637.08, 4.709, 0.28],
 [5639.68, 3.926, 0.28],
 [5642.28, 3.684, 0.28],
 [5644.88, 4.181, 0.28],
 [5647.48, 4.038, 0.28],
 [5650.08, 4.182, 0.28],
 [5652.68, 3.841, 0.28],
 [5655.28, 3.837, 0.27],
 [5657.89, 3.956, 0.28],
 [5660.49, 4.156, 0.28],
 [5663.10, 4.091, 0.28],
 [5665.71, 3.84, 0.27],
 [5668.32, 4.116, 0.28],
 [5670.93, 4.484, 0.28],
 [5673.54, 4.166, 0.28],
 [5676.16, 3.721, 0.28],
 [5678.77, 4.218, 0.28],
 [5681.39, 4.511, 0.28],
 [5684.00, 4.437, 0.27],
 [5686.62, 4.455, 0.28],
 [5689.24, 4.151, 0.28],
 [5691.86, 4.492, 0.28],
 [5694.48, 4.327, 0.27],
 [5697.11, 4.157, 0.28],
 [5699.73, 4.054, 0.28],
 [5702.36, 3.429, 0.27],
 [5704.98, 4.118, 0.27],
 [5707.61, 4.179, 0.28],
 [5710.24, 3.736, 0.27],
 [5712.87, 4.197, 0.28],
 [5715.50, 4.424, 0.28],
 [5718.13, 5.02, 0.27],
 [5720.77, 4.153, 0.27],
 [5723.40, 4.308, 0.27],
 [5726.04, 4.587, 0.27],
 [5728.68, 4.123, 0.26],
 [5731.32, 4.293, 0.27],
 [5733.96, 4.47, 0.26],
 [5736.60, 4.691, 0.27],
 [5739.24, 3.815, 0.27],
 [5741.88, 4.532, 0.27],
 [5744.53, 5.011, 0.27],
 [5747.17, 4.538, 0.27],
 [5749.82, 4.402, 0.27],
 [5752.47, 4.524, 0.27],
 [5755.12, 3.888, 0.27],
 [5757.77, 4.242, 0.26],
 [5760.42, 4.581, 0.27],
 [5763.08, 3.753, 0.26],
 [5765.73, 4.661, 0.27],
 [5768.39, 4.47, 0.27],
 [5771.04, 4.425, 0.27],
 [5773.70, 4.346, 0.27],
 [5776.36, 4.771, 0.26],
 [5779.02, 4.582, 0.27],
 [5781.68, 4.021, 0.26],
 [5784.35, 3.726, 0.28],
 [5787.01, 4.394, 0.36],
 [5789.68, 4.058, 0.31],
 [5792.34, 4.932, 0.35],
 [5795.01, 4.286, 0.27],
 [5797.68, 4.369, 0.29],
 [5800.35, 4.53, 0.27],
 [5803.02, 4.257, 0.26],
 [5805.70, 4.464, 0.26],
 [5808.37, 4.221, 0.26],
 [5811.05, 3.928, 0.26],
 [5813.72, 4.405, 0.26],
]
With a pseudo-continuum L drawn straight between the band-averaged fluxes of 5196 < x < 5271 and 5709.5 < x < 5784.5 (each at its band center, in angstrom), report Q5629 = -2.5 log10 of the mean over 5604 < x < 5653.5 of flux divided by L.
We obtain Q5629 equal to 0.01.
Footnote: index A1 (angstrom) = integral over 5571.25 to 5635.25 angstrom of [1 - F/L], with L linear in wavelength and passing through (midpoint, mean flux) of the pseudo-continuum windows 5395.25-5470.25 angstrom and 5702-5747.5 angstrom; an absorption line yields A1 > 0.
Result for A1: 1.1 angstrom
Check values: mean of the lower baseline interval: 4.05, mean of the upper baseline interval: 4.33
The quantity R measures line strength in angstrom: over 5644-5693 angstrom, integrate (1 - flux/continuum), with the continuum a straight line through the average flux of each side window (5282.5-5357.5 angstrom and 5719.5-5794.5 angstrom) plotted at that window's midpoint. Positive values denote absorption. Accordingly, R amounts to 1.6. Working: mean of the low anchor 4.01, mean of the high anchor 4.37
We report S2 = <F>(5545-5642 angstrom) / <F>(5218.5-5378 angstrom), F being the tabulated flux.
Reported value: 1.08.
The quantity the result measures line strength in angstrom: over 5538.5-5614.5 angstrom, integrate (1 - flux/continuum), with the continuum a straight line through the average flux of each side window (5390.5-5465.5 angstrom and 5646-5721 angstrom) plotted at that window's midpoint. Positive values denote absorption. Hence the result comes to -2.5 angstrom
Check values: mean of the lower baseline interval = 3.98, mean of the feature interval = 4.22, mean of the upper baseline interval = 4.16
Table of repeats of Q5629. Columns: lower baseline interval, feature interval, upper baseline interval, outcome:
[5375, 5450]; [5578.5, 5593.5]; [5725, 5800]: 0.08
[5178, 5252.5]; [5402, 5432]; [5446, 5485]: 0.02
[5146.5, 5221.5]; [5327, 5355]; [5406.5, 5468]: -0.02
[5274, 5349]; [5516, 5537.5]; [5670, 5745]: -0.03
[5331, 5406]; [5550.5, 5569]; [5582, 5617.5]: -0.04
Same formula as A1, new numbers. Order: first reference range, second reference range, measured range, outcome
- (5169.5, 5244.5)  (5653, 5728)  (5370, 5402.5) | -2.7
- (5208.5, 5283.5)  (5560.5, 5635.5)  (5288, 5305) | -1.7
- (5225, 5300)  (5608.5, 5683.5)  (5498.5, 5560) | -3.0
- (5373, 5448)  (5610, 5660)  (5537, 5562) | -1.5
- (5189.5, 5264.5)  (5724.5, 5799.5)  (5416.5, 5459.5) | -1.6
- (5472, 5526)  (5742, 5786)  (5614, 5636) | 0.9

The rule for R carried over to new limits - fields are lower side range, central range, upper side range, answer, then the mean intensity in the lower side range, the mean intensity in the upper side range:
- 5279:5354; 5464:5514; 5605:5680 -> -0.4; 3.99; 4.11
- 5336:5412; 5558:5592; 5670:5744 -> 0.2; 3.92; 4.27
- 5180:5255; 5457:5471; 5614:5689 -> -1.1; 3.5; 4.1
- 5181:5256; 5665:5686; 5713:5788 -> 0.3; 3.51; 4.38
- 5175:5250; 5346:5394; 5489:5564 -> -2.8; 3.48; 4.19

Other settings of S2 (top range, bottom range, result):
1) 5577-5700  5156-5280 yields 1.20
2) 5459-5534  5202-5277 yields 1.15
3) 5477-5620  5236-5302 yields 1.12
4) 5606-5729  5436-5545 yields 1.00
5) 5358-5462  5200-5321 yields 1.07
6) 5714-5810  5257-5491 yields 1.10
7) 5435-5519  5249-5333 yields 1.06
